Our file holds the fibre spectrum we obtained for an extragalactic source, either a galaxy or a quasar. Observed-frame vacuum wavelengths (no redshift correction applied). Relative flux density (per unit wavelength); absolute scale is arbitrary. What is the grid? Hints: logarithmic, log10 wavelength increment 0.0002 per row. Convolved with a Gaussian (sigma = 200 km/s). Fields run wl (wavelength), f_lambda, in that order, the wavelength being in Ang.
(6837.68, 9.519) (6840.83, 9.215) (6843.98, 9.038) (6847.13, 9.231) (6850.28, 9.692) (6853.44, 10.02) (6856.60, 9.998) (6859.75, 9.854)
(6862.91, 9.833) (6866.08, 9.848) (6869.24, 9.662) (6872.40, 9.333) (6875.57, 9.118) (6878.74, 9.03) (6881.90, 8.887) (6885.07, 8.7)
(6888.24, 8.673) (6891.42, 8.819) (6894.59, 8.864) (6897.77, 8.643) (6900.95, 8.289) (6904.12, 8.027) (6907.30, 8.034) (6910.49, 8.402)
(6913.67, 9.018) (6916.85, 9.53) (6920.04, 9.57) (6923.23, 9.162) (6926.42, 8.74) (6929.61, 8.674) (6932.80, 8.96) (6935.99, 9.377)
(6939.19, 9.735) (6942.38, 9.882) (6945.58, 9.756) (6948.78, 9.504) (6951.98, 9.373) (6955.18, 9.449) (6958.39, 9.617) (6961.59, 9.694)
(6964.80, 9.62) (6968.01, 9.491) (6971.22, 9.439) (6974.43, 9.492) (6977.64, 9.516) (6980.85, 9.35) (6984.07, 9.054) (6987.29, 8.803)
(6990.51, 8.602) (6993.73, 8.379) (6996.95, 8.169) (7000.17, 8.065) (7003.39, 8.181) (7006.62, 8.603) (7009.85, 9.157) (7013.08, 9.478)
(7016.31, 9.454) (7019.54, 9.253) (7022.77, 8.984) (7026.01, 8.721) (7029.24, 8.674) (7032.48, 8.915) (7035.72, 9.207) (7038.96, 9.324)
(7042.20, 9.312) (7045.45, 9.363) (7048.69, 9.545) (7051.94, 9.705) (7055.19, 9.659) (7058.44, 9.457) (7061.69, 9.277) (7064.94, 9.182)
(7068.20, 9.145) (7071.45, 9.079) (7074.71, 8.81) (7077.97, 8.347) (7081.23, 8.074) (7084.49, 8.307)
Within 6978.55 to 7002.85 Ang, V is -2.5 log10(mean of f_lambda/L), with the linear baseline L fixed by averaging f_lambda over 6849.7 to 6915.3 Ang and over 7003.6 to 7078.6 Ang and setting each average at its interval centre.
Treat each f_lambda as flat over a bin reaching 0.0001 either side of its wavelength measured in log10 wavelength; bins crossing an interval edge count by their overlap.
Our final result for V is 0.060 mag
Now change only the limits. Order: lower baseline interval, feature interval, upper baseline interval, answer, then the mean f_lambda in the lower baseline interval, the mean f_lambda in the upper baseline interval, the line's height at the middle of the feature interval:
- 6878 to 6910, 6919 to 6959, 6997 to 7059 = -0.07 mag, 8.58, 9.08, 8.75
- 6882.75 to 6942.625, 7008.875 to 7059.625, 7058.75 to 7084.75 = -0.05 mag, 8.88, 8.84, 8.85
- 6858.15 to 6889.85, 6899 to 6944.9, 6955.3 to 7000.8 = 0.03 mag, 9.29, 9.12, 9.22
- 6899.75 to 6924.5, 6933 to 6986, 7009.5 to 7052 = -0.07 mag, 8.76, 9.21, 8.94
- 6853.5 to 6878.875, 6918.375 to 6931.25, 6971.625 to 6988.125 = 0.05 mag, 9.64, 9.28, 9.45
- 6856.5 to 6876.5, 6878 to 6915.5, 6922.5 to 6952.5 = 0.11 mag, 9.66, 9.32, 9.51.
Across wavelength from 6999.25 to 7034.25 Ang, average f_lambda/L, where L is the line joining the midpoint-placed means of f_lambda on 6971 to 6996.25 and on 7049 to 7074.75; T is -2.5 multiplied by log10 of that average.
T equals 0.03 mag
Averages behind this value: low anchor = 9.03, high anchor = 9.33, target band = 8.88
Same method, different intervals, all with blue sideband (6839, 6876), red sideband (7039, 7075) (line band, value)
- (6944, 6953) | -0.01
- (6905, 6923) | 0.07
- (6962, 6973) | -0.01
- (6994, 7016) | 0.09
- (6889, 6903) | 0.11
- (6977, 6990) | 0.04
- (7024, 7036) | 0.06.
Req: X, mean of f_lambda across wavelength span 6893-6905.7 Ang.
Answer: 8.46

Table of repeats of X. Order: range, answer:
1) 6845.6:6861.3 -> 9.76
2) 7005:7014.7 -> 9.07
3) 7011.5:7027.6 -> 9.18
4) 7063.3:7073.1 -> 9.14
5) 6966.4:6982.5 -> 9.46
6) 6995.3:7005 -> 8.15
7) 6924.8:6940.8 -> 9.1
